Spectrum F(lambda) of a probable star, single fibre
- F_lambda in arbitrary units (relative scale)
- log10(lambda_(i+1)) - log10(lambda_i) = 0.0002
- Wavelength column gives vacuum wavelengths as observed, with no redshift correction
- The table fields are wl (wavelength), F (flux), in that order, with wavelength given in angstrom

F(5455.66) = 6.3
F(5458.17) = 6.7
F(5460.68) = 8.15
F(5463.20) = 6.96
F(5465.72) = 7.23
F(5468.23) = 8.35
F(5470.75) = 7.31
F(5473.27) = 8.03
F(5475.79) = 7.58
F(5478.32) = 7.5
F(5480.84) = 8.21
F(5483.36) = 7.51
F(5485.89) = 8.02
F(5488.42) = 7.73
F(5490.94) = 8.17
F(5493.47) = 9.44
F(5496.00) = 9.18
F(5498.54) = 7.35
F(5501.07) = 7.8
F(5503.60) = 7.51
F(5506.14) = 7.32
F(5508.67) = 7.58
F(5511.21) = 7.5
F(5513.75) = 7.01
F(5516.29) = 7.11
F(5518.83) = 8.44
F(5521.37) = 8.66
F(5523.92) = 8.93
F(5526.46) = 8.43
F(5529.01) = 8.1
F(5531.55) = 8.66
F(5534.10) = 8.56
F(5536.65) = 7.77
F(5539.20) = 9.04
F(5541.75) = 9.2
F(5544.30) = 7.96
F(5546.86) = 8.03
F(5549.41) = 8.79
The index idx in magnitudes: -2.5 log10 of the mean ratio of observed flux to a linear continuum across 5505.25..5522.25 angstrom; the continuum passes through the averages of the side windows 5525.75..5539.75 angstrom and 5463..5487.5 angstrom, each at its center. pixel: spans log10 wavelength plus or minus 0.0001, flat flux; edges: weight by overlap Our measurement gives 0.07 mag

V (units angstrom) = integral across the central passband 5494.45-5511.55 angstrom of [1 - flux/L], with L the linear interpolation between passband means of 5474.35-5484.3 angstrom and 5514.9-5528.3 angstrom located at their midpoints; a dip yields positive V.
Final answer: 0.5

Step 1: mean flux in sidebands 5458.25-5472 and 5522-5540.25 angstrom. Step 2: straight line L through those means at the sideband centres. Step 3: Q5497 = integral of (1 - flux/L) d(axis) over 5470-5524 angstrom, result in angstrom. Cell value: 0.7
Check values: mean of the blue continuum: 7.52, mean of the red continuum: 8.5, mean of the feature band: 7.89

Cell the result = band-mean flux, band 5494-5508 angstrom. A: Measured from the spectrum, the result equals 7.91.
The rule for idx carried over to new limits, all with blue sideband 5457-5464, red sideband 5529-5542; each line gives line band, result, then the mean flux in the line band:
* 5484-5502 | -0.05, 8.22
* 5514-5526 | 0.01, 8.19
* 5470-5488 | -0.02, 7.75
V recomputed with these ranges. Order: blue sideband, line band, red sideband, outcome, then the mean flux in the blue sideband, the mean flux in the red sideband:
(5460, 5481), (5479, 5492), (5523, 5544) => -0.05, 7.66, 8.55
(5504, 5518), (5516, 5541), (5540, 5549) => -1.59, 7.35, 8.47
